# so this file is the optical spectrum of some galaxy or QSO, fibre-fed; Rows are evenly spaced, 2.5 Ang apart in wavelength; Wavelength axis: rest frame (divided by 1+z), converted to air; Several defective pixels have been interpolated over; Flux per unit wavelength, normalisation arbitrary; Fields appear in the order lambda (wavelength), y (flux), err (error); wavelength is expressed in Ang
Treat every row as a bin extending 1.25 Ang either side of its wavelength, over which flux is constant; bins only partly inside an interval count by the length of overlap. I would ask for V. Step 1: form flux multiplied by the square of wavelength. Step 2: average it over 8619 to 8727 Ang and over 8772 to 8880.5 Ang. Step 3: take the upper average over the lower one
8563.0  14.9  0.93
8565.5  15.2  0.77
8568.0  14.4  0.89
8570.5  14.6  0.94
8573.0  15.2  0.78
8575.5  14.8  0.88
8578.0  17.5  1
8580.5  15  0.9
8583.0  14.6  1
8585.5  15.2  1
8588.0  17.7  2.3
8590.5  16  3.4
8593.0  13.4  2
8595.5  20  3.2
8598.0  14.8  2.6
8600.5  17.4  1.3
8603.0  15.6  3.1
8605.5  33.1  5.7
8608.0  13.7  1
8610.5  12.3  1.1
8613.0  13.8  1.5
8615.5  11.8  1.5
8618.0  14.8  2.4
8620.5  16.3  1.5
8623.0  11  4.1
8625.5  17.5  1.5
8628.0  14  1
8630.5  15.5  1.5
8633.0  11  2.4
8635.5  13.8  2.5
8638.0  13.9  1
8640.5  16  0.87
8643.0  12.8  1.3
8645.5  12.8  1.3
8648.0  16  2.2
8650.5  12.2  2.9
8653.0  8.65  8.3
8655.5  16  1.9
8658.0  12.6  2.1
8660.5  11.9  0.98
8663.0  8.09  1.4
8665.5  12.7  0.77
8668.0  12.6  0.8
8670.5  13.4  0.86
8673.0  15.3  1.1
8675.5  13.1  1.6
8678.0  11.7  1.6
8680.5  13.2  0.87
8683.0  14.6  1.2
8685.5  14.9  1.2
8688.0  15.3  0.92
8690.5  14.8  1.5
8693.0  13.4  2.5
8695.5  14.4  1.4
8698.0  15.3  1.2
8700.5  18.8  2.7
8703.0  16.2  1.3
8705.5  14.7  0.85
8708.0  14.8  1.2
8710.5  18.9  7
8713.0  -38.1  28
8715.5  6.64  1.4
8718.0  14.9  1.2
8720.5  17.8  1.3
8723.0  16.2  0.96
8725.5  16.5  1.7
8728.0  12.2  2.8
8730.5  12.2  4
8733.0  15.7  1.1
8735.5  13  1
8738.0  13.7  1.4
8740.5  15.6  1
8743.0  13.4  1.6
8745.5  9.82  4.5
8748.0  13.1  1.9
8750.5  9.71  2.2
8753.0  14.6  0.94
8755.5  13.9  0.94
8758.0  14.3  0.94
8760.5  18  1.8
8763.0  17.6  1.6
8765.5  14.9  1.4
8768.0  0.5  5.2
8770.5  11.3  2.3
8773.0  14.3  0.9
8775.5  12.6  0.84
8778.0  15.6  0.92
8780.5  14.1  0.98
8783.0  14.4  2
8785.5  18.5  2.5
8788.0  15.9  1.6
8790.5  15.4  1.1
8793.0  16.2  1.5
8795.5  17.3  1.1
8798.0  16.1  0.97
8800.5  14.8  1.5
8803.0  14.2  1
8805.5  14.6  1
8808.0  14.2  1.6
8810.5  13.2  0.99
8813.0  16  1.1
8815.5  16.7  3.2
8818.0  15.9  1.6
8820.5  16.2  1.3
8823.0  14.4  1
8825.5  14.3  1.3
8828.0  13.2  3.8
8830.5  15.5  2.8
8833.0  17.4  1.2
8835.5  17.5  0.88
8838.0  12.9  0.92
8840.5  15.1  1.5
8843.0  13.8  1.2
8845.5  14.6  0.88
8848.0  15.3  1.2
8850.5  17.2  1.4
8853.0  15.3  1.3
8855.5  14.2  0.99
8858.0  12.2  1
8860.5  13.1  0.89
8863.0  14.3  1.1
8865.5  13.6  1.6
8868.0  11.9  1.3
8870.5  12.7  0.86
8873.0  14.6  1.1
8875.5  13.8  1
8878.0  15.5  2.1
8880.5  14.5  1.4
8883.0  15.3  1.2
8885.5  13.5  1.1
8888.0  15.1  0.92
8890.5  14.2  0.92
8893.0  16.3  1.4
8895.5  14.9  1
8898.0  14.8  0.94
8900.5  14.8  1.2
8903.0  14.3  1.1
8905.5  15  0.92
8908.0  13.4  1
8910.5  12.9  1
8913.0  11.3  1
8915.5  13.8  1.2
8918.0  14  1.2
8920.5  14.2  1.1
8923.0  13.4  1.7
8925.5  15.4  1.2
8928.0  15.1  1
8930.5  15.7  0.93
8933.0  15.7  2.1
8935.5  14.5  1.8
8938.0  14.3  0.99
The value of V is 1.20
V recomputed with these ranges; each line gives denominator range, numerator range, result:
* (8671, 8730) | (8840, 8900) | 1.21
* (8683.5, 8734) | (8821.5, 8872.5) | 1.21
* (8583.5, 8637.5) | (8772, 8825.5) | 1.02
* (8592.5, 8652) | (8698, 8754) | 0.81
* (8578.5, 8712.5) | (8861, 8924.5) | 1.04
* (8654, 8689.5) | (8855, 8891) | 1.10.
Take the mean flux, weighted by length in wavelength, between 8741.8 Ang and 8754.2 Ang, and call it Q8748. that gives 12.1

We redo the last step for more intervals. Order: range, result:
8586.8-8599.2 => 16.4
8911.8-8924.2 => 13.3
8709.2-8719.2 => 0.585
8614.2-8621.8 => 14.3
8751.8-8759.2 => 14.3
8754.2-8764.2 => 15.9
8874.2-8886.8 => 14.5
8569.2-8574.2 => 14.9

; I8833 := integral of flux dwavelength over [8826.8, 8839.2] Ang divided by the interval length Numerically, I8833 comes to 15.3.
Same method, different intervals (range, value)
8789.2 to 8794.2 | 15.8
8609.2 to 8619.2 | 13.2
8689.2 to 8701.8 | 15.3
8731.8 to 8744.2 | 14.3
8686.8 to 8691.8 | 15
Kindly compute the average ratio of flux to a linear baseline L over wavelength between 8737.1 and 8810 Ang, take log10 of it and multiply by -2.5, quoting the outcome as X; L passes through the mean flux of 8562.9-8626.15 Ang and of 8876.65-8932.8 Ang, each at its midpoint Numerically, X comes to 0.07 mag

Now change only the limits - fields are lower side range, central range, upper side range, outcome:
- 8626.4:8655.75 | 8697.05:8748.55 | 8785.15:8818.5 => 0.216 mag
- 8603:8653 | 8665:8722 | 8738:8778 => 0.145 mag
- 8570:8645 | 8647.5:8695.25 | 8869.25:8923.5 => 0.152 mag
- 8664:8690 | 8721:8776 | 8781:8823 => 0.102 mag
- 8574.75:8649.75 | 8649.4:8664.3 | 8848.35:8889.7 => 0.295 mag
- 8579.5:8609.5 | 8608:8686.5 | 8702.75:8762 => 0.136 mag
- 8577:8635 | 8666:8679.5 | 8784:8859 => 0.180 mag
